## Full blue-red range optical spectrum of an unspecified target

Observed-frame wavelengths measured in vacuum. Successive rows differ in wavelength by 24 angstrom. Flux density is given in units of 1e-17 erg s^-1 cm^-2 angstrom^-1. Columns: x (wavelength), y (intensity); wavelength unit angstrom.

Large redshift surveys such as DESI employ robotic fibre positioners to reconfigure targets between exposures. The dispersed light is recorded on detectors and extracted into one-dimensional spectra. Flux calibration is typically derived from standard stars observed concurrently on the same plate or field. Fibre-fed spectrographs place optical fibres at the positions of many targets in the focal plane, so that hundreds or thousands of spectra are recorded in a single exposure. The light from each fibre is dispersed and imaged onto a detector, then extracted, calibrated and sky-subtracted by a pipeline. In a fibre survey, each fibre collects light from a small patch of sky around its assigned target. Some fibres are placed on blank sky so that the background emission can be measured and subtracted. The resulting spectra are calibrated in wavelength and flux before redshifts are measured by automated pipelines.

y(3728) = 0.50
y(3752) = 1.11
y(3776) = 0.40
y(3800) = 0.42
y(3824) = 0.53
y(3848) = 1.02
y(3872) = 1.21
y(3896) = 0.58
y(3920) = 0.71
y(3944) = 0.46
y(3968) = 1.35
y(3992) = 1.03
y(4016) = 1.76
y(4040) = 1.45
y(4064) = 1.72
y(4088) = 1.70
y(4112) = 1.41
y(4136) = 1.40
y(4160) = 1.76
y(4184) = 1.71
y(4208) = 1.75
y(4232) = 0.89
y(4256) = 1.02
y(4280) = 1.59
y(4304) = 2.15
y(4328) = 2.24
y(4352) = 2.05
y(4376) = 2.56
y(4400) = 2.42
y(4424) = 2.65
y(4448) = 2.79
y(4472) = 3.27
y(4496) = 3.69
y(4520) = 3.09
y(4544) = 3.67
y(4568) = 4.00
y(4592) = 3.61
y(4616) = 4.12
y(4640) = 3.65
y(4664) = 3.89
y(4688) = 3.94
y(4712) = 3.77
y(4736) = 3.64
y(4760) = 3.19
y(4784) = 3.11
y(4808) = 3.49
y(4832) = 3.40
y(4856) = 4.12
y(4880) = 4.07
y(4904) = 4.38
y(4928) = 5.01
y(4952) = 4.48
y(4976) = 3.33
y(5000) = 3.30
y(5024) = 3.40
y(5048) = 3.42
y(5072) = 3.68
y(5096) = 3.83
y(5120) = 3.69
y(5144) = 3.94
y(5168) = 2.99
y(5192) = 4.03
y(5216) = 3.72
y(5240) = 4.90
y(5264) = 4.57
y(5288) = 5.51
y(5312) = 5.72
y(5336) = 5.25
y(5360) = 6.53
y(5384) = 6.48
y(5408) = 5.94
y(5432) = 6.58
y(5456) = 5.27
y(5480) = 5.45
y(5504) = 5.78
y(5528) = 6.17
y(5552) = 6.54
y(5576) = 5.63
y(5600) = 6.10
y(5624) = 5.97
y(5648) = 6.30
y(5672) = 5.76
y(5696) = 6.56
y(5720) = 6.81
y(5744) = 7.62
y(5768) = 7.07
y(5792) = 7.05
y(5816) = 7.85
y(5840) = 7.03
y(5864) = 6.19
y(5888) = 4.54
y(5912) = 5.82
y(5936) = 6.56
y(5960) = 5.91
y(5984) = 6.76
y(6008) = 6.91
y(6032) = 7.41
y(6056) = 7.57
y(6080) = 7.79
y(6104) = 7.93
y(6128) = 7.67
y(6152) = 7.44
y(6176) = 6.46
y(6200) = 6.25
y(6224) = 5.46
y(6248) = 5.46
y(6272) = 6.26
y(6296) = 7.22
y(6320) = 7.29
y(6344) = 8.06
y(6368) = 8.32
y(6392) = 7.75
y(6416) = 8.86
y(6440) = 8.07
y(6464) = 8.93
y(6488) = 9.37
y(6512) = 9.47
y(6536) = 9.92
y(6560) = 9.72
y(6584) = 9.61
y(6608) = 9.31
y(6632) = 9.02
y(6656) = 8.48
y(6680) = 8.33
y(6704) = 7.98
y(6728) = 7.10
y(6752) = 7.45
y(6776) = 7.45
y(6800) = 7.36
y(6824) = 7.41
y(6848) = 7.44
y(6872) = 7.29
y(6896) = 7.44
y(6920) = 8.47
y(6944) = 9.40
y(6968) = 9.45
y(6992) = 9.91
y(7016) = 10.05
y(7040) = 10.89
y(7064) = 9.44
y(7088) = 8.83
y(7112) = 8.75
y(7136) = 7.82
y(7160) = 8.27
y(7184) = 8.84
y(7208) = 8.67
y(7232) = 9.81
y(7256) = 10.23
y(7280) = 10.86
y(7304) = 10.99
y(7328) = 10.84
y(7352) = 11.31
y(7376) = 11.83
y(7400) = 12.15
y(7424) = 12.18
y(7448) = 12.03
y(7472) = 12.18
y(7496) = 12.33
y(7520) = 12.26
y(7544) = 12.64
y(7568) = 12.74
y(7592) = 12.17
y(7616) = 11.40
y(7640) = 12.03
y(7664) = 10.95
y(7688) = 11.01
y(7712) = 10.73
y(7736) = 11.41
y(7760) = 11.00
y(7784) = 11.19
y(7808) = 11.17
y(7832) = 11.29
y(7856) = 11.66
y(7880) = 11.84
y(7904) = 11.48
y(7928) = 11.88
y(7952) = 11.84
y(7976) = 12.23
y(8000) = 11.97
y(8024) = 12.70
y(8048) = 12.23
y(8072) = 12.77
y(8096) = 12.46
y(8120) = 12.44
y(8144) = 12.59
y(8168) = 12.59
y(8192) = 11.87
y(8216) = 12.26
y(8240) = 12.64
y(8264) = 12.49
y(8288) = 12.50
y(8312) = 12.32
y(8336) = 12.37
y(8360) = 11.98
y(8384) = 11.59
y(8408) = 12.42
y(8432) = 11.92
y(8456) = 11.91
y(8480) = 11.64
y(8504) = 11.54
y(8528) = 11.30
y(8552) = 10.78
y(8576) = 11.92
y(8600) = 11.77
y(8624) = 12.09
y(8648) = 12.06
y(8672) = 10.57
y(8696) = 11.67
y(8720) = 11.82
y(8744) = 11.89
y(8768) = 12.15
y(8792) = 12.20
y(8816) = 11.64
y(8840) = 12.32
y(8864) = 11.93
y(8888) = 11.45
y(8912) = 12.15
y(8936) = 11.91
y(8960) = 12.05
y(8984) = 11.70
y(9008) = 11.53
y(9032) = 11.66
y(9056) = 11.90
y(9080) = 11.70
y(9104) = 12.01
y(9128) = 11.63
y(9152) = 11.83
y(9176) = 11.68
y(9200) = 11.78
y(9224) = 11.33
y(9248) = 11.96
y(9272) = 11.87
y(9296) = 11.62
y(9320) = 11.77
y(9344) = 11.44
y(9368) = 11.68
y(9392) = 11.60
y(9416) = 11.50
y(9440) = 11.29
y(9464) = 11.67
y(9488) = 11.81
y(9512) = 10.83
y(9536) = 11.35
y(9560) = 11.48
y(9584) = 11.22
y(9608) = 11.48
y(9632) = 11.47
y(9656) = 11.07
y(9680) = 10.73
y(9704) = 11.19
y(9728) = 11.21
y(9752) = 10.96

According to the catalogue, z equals 0.000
